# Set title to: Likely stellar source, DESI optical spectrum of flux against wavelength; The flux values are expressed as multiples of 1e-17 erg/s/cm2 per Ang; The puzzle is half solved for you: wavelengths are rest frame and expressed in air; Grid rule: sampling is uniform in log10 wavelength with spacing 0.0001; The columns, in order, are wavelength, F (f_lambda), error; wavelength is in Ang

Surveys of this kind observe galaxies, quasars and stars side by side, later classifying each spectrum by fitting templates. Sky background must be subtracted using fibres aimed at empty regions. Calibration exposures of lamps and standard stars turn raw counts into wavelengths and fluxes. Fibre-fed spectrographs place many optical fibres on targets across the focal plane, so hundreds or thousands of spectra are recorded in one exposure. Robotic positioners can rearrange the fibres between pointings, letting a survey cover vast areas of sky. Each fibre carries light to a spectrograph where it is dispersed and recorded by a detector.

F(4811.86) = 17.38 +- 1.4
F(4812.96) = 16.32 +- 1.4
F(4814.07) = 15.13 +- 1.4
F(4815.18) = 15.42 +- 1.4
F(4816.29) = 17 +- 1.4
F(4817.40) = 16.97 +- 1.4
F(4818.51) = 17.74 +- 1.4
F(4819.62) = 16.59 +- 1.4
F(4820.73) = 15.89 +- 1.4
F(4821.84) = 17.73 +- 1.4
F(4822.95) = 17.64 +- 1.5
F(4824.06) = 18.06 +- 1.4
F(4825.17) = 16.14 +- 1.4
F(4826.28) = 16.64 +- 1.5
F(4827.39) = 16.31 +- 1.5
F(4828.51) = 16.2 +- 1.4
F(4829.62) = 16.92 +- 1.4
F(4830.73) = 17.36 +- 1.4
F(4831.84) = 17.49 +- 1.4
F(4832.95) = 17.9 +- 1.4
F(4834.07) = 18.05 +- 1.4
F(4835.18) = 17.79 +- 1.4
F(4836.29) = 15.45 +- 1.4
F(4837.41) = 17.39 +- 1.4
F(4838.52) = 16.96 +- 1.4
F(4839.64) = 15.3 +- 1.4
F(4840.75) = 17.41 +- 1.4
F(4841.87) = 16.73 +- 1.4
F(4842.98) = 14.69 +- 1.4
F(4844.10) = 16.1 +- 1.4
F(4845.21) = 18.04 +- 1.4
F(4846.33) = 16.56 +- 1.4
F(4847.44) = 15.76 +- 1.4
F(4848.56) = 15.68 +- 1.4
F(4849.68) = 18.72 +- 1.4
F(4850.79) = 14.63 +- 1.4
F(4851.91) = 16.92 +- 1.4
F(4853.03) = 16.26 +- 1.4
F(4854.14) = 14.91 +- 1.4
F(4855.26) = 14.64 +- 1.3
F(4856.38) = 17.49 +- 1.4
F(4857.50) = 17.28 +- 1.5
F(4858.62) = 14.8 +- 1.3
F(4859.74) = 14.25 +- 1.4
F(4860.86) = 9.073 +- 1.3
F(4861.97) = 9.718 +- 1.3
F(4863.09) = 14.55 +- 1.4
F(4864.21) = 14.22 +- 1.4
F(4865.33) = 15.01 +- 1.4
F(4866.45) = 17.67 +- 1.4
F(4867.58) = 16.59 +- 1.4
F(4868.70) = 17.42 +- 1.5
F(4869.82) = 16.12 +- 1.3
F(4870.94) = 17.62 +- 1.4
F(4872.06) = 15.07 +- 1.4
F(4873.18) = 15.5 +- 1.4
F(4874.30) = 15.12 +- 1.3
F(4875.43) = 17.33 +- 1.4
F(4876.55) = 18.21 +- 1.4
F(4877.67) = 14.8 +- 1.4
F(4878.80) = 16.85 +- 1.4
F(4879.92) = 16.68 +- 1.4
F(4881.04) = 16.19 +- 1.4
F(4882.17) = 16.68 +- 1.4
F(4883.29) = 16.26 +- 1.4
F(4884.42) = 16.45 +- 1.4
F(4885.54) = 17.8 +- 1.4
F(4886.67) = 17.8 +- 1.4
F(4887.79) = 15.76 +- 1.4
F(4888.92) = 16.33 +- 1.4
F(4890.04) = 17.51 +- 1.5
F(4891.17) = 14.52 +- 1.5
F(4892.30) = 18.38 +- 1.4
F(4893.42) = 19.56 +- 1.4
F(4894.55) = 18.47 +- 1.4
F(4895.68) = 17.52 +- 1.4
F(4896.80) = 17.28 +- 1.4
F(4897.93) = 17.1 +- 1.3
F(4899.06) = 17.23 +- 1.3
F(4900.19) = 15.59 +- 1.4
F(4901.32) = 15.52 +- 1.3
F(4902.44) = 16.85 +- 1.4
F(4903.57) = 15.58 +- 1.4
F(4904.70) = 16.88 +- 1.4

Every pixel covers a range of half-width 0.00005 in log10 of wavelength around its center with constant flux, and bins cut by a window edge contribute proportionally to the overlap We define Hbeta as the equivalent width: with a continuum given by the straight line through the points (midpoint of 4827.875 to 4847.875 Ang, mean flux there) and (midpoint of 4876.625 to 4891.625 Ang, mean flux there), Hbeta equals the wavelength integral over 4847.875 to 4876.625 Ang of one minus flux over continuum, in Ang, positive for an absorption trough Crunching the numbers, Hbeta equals 1.9 Ang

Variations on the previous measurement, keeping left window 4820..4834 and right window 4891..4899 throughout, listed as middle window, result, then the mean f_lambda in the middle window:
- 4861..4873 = 1.5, 15.2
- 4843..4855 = 0.7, 16.2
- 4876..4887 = 0.5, 16.7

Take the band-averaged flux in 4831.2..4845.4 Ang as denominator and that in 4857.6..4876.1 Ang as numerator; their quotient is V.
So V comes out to 0.9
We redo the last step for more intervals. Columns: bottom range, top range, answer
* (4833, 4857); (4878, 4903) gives 1.03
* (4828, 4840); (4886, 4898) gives 1.02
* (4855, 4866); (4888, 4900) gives 1.22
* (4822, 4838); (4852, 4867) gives 0.86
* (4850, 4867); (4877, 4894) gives 1.13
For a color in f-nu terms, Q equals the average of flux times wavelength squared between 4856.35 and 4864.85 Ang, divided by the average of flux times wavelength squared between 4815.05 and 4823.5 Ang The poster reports 0.8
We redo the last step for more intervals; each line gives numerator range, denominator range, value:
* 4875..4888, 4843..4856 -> 1.05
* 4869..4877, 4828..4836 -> 0.96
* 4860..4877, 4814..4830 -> 0.93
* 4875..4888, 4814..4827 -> 1.02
